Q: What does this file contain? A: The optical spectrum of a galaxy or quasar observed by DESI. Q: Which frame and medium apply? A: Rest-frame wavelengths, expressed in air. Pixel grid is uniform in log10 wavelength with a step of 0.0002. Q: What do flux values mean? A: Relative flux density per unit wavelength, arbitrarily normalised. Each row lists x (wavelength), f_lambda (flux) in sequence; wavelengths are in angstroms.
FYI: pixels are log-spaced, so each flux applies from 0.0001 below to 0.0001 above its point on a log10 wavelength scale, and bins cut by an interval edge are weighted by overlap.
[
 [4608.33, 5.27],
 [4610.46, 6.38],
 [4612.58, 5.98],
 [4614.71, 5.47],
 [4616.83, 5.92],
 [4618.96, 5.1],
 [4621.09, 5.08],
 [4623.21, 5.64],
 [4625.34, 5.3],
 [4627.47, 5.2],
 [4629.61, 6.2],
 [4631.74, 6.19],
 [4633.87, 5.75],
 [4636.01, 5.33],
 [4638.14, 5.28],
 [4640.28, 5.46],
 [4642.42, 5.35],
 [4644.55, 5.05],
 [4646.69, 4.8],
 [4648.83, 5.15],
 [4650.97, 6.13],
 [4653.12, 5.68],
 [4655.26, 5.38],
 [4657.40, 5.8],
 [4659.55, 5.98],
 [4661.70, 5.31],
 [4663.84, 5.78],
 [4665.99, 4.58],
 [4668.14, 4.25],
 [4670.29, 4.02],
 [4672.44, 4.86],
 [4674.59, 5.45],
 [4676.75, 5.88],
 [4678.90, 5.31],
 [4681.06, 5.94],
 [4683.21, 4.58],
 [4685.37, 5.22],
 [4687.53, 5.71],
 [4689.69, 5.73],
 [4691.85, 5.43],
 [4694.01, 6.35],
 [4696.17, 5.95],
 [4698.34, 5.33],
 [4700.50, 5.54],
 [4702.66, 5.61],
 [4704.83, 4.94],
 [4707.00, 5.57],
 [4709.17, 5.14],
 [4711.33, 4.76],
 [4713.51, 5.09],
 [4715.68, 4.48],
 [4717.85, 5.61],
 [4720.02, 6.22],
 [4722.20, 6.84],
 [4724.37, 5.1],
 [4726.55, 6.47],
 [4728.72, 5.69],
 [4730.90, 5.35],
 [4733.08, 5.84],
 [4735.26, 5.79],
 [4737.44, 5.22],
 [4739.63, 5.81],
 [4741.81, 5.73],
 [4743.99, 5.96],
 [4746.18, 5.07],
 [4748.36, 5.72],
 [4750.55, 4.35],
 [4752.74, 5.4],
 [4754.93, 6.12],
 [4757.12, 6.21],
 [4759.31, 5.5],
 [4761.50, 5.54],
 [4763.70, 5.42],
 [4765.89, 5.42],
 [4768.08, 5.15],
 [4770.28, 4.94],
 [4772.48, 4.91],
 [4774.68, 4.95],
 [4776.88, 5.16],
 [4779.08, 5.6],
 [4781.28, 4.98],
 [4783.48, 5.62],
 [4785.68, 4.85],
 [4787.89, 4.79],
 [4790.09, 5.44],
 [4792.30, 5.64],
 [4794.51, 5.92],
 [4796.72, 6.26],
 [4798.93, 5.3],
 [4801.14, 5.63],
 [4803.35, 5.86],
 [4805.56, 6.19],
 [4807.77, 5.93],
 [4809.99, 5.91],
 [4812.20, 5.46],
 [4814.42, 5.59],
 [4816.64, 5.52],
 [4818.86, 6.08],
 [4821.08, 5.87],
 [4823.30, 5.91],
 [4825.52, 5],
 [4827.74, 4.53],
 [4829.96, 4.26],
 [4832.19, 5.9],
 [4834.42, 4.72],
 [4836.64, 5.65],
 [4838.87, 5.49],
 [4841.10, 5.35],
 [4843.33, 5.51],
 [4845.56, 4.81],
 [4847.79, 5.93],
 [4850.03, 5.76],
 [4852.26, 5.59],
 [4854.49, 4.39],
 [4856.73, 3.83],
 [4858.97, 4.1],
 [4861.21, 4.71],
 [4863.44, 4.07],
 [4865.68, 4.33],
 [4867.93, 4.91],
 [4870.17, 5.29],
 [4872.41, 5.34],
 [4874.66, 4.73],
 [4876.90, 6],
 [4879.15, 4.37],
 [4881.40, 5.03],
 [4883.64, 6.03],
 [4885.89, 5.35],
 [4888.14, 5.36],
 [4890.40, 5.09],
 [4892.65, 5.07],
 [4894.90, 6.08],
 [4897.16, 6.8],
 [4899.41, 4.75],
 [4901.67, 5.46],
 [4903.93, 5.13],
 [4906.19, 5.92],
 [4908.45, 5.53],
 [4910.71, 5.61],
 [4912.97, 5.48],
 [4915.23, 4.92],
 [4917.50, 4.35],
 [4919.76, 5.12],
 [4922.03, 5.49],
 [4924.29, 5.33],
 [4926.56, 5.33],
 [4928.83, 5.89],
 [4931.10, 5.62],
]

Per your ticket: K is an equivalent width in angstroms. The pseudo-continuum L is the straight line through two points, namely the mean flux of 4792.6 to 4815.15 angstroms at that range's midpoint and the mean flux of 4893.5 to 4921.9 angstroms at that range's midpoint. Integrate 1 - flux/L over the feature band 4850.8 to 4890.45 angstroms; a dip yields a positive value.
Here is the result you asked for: 4.5 angstroms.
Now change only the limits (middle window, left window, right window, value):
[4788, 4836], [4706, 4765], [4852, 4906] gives -2.2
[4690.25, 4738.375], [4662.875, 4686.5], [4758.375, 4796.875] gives -3.7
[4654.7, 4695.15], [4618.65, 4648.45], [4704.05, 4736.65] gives 0.9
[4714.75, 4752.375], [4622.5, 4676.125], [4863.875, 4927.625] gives -1.9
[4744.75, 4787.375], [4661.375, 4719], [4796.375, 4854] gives 0.8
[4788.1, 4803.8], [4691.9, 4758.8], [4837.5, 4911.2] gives -0.8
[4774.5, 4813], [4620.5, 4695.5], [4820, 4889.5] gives -2.6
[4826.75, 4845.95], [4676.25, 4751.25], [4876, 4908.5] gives 1.1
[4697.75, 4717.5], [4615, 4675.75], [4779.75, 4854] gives 0.8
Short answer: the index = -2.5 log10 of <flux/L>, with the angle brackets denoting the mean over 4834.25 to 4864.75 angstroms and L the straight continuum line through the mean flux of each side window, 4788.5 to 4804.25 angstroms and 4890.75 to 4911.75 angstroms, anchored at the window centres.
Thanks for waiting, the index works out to 0.13 mag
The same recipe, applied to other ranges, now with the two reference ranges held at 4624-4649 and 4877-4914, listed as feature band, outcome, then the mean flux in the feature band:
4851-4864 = 0.21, 4.48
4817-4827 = -0.04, 5.66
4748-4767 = -0.01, 5.51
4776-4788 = 0.05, 5.2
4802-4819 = -0.07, 5.8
